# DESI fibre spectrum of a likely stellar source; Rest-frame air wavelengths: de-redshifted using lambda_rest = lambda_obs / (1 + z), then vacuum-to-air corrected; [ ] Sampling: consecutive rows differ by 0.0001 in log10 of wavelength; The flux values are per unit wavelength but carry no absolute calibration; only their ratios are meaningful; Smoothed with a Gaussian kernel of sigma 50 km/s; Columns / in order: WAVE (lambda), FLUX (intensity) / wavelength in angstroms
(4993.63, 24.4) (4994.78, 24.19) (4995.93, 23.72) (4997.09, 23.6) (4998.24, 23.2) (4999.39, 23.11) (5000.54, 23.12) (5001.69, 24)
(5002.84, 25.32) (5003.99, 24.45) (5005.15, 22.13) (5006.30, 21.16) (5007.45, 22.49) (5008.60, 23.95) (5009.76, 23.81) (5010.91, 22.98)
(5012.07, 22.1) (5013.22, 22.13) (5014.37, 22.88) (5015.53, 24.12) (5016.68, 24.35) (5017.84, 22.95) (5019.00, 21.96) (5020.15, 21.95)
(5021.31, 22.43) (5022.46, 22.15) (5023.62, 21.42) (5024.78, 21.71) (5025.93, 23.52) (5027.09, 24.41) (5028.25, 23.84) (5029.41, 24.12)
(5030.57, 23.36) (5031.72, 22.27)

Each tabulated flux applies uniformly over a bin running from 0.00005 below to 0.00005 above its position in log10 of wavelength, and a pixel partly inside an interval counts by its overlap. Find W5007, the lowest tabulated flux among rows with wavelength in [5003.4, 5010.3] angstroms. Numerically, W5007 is 21.16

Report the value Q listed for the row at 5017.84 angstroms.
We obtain 22.95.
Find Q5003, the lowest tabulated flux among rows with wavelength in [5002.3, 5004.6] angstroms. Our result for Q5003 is 24.45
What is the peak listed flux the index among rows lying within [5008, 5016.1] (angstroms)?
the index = 24.12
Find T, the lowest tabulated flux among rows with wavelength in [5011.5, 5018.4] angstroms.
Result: 22.1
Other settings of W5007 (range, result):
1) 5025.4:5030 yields 23.52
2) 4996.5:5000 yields 23.11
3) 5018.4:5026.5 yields 21.42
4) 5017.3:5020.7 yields 21.95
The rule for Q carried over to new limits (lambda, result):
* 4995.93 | 23.72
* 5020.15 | 21.95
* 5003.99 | 24.45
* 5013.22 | 22.13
